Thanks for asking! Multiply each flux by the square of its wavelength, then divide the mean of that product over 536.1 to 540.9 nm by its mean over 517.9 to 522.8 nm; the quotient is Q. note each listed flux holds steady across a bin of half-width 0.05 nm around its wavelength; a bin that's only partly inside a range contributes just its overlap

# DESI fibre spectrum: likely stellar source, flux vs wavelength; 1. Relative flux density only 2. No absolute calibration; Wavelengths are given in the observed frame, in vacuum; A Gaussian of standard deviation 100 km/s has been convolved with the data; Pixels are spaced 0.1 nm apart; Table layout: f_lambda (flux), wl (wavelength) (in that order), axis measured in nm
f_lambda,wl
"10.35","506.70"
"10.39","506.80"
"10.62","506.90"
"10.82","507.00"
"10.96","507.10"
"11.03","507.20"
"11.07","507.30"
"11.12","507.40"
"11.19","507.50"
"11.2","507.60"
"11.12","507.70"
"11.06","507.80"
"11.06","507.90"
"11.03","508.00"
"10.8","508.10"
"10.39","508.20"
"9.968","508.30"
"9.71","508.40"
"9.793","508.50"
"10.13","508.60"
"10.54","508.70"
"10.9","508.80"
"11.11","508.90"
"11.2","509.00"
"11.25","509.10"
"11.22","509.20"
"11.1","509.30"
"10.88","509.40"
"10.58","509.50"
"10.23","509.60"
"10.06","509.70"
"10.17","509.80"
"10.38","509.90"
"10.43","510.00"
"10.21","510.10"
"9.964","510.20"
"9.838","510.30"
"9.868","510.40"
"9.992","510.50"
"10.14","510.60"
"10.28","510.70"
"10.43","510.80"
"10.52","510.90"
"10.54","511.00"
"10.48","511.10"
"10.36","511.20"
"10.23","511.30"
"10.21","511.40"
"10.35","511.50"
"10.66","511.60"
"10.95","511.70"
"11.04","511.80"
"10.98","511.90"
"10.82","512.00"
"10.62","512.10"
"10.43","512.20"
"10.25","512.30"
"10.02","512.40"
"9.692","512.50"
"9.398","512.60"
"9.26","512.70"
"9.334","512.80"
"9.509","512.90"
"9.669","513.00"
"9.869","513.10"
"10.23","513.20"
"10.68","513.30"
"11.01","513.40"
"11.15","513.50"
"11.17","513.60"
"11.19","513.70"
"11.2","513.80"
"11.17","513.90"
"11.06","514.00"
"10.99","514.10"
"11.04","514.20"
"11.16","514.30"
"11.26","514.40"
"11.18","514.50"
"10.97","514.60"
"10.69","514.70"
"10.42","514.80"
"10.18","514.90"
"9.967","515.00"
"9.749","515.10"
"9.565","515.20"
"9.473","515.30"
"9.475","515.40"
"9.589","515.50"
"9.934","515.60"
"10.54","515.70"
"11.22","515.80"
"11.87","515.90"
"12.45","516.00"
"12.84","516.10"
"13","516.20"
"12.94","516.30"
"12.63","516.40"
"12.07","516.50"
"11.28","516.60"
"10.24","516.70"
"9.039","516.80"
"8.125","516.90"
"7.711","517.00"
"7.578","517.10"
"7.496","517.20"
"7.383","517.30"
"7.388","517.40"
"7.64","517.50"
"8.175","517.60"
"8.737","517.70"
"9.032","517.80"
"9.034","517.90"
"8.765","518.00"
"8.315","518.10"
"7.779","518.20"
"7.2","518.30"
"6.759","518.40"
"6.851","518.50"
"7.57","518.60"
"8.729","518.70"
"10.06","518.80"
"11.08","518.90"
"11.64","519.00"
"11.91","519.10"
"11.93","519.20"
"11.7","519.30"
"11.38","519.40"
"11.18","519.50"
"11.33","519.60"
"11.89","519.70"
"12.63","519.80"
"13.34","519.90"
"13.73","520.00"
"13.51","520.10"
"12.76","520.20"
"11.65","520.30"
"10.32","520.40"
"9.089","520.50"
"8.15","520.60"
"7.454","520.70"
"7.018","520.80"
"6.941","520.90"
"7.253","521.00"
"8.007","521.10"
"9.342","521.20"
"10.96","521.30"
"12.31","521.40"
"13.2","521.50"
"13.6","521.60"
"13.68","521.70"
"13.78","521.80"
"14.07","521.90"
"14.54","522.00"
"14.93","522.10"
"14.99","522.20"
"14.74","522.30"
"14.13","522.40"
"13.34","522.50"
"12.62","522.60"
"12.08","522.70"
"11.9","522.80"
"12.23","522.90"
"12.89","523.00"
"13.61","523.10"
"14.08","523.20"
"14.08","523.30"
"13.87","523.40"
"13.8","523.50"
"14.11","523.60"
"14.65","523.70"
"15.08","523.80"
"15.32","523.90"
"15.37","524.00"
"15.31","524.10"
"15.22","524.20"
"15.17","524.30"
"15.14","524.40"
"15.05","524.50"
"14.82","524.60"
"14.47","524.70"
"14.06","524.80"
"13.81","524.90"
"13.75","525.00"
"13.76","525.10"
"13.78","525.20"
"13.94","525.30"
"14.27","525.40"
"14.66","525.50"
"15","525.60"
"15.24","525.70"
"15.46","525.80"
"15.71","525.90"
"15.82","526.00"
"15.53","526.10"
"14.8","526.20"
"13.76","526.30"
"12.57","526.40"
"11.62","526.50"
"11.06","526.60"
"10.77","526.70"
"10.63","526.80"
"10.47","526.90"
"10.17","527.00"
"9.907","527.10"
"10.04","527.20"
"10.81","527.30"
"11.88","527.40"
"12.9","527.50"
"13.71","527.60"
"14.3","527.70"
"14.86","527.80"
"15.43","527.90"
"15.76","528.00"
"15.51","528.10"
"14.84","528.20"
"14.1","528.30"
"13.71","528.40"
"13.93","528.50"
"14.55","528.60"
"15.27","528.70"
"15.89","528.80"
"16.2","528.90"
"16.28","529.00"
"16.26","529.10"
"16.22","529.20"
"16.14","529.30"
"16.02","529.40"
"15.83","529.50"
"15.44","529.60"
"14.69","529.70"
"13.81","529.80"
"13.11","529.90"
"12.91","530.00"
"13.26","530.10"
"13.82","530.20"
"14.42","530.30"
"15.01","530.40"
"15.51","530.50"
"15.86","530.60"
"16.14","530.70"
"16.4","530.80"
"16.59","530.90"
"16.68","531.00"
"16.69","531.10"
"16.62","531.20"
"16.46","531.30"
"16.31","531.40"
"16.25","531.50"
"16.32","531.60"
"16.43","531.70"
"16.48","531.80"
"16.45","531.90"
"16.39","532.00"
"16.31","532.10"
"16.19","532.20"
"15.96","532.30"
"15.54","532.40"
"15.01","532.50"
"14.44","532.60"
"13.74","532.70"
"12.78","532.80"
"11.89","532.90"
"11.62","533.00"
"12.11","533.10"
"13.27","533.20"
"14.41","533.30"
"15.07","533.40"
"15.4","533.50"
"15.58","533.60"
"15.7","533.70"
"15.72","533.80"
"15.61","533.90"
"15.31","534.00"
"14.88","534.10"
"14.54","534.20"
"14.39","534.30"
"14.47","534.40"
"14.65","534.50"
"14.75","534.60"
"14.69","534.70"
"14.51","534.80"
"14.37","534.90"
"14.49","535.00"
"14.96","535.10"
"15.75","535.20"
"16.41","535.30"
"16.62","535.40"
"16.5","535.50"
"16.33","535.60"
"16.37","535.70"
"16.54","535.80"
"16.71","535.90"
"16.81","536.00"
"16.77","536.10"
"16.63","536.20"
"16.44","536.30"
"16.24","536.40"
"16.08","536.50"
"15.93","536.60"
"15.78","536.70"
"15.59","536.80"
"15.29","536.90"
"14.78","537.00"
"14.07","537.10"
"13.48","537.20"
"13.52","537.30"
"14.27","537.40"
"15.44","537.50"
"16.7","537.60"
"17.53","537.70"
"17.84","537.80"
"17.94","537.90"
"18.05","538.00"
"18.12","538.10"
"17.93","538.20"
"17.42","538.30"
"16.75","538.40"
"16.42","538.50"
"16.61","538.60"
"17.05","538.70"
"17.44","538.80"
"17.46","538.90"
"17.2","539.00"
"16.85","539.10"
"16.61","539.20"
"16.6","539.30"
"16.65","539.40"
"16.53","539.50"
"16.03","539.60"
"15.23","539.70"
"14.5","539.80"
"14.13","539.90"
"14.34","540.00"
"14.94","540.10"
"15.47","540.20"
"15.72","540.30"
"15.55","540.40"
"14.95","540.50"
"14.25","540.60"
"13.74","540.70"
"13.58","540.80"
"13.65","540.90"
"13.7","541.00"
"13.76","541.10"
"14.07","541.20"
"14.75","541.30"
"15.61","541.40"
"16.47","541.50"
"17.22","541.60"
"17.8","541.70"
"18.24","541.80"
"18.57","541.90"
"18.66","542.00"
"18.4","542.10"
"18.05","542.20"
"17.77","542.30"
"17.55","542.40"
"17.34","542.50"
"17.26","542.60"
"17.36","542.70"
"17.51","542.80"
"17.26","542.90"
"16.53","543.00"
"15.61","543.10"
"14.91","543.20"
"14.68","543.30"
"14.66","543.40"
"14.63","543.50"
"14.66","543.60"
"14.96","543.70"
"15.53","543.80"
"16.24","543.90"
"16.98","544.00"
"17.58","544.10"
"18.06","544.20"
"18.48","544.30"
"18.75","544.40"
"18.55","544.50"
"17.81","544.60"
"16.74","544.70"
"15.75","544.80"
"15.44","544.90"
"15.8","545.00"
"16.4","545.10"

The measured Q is 1.5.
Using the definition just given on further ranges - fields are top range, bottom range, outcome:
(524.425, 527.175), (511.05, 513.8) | 1.37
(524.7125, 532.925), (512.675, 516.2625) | 1.44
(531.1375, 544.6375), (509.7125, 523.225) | 1.62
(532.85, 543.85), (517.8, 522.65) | 1.54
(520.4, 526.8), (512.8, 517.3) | 1.30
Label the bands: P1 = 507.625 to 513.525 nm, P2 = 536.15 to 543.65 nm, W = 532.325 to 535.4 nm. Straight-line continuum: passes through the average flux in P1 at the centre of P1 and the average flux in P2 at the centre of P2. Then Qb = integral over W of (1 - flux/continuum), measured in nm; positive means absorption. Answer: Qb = 0.07 nm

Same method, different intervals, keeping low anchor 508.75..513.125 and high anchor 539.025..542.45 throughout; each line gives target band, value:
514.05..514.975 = 0.01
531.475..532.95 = -0.11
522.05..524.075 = -0.21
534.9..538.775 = -0.26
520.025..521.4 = 0.29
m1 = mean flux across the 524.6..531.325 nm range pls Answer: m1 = 14.3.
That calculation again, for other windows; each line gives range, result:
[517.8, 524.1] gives 11.6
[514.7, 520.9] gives 10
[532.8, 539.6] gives 15.7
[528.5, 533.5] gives 15.2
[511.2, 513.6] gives 10.3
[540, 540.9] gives 14.7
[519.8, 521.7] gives 10.6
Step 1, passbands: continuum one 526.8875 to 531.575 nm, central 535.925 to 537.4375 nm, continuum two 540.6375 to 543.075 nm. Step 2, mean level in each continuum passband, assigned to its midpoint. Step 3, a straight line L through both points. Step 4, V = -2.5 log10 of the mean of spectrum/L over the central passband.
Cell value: 0.02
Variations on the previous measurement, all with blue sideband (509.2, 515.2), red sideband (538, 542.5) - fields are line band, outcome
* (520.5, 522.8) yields 0.07 mag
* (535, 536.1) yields -0.07 mag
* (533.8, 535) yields 0.02 mag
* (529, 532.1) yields -0.10 mag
